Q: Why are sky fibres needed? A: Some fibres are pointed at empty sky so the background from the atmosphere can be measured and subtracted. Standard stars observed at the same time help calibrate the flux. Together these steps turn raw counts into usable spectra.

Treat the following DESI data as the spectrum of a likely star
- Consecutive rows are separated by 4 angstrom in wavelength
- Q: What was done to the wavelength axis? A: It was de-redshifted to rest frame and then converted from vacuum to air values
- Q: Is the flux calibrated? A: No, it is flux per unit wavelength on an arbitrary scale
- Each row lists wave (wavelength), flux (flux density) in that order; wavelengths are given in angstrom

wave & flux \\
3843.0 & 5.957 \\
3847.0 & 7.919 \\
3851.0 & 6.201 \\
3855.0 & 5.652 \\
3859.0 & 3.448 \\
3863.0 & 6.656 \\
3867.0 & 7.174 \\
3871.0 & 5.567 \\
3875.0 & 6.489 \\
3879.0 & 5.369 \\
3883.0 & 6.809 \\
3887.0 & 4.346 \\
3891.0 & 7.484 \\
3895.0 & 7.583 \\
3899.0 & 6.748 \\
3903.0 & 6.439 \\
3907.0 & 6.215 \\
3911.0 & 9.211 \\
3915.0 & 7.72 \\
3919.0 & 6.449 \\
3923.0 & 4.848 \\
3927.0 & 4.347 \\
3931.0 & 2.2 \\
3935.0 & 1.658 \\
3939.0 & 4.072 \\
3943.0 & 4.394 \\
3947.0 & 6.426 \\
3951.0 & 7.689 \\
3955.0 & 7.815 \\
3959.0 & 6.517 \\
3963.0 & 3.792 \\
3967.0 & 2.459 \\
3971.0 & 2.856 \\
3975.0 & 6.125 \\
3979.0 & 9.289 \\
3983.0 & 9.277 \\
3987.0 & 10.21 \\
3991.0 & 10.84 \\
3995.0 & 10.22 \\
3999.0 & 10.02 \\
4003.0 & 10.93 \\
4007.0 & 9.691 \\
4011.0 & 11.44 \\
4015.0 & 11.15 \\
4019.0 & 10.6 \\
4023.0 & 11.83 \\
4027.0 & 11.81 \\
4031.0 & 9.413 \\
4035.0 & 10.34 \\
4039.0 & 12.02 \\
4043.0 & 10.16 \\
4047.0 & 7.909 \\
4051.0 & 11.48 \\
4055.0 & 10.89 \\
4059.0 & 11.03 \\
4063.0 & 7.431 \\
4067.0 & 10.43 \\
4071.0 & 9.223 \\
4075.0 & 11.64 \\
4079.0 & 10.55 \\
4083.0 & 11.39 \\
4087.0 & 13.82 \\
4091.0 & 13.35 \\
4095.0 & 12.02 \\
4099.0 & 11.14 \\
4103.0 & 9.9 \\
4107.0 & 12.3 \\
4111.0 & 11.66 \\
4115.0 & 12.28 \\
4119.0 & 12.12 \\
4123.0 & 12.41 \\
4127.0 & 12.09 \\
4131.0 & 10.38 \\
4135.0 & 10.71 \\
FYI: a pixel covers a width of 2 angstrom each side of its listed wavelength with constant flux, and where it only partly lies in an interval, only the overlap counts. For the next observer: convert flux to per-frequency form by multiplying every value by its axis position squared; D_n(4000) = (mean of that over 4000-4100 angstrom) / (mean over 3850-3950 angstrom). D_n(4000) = 2.0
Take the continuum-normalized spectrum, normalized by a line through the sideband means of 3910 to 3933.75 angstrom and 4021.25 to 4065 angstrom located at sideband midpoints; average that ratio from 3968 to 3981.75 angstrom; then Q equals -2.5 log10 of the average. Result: 0.27 mag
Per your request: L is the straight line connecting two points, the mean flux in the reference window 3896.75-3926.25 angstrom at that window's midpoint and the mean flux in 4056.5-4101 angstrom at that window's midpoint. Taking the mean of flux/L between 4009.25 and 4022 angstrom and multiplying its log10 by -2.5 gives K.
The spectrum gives -0.18 mag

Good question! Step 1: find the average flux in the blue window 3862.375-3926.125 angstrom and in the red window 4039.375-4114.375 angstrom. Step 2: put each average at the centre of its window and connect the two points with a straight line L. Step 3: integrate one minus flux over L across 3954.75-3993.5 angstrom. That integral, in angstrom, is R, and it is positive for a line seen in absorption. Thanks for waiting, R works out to 7.3 angstrom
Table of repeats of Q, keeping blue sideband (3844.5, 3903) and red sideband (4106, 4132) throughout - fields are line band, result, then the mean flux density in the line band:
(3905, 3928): 0.104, 6.56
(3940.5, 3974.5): 0.474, 5.27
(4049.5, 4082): 0.036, 10.3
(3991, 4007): -0.135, 10.4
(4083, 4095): -0.155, 13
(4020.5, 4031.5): -0.149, 11.2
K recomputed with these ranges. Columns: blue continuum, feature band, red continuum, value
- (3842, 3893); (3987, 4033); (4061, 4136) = -0.152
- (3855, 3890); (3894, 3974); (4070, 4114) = 0.311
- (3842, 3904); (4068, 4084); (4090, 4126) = 0.047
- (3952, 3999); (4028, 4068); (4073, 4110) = -0.006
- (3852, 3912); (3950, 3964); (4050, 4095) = 0.236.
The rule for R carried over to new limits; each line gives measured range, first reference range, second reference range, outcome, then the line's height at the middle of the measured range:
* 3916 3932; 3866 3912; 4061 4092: 5.50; 7.36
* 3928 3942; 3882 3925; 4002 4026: 8.91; 7.93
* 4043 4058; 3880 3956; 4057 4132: -0.27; 9.98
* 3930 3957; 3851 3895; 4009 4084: 10.00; 7.84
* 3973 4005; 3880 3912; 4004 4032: 1.04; 9.91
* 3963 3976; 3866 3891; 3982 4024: 7.96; 9.35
